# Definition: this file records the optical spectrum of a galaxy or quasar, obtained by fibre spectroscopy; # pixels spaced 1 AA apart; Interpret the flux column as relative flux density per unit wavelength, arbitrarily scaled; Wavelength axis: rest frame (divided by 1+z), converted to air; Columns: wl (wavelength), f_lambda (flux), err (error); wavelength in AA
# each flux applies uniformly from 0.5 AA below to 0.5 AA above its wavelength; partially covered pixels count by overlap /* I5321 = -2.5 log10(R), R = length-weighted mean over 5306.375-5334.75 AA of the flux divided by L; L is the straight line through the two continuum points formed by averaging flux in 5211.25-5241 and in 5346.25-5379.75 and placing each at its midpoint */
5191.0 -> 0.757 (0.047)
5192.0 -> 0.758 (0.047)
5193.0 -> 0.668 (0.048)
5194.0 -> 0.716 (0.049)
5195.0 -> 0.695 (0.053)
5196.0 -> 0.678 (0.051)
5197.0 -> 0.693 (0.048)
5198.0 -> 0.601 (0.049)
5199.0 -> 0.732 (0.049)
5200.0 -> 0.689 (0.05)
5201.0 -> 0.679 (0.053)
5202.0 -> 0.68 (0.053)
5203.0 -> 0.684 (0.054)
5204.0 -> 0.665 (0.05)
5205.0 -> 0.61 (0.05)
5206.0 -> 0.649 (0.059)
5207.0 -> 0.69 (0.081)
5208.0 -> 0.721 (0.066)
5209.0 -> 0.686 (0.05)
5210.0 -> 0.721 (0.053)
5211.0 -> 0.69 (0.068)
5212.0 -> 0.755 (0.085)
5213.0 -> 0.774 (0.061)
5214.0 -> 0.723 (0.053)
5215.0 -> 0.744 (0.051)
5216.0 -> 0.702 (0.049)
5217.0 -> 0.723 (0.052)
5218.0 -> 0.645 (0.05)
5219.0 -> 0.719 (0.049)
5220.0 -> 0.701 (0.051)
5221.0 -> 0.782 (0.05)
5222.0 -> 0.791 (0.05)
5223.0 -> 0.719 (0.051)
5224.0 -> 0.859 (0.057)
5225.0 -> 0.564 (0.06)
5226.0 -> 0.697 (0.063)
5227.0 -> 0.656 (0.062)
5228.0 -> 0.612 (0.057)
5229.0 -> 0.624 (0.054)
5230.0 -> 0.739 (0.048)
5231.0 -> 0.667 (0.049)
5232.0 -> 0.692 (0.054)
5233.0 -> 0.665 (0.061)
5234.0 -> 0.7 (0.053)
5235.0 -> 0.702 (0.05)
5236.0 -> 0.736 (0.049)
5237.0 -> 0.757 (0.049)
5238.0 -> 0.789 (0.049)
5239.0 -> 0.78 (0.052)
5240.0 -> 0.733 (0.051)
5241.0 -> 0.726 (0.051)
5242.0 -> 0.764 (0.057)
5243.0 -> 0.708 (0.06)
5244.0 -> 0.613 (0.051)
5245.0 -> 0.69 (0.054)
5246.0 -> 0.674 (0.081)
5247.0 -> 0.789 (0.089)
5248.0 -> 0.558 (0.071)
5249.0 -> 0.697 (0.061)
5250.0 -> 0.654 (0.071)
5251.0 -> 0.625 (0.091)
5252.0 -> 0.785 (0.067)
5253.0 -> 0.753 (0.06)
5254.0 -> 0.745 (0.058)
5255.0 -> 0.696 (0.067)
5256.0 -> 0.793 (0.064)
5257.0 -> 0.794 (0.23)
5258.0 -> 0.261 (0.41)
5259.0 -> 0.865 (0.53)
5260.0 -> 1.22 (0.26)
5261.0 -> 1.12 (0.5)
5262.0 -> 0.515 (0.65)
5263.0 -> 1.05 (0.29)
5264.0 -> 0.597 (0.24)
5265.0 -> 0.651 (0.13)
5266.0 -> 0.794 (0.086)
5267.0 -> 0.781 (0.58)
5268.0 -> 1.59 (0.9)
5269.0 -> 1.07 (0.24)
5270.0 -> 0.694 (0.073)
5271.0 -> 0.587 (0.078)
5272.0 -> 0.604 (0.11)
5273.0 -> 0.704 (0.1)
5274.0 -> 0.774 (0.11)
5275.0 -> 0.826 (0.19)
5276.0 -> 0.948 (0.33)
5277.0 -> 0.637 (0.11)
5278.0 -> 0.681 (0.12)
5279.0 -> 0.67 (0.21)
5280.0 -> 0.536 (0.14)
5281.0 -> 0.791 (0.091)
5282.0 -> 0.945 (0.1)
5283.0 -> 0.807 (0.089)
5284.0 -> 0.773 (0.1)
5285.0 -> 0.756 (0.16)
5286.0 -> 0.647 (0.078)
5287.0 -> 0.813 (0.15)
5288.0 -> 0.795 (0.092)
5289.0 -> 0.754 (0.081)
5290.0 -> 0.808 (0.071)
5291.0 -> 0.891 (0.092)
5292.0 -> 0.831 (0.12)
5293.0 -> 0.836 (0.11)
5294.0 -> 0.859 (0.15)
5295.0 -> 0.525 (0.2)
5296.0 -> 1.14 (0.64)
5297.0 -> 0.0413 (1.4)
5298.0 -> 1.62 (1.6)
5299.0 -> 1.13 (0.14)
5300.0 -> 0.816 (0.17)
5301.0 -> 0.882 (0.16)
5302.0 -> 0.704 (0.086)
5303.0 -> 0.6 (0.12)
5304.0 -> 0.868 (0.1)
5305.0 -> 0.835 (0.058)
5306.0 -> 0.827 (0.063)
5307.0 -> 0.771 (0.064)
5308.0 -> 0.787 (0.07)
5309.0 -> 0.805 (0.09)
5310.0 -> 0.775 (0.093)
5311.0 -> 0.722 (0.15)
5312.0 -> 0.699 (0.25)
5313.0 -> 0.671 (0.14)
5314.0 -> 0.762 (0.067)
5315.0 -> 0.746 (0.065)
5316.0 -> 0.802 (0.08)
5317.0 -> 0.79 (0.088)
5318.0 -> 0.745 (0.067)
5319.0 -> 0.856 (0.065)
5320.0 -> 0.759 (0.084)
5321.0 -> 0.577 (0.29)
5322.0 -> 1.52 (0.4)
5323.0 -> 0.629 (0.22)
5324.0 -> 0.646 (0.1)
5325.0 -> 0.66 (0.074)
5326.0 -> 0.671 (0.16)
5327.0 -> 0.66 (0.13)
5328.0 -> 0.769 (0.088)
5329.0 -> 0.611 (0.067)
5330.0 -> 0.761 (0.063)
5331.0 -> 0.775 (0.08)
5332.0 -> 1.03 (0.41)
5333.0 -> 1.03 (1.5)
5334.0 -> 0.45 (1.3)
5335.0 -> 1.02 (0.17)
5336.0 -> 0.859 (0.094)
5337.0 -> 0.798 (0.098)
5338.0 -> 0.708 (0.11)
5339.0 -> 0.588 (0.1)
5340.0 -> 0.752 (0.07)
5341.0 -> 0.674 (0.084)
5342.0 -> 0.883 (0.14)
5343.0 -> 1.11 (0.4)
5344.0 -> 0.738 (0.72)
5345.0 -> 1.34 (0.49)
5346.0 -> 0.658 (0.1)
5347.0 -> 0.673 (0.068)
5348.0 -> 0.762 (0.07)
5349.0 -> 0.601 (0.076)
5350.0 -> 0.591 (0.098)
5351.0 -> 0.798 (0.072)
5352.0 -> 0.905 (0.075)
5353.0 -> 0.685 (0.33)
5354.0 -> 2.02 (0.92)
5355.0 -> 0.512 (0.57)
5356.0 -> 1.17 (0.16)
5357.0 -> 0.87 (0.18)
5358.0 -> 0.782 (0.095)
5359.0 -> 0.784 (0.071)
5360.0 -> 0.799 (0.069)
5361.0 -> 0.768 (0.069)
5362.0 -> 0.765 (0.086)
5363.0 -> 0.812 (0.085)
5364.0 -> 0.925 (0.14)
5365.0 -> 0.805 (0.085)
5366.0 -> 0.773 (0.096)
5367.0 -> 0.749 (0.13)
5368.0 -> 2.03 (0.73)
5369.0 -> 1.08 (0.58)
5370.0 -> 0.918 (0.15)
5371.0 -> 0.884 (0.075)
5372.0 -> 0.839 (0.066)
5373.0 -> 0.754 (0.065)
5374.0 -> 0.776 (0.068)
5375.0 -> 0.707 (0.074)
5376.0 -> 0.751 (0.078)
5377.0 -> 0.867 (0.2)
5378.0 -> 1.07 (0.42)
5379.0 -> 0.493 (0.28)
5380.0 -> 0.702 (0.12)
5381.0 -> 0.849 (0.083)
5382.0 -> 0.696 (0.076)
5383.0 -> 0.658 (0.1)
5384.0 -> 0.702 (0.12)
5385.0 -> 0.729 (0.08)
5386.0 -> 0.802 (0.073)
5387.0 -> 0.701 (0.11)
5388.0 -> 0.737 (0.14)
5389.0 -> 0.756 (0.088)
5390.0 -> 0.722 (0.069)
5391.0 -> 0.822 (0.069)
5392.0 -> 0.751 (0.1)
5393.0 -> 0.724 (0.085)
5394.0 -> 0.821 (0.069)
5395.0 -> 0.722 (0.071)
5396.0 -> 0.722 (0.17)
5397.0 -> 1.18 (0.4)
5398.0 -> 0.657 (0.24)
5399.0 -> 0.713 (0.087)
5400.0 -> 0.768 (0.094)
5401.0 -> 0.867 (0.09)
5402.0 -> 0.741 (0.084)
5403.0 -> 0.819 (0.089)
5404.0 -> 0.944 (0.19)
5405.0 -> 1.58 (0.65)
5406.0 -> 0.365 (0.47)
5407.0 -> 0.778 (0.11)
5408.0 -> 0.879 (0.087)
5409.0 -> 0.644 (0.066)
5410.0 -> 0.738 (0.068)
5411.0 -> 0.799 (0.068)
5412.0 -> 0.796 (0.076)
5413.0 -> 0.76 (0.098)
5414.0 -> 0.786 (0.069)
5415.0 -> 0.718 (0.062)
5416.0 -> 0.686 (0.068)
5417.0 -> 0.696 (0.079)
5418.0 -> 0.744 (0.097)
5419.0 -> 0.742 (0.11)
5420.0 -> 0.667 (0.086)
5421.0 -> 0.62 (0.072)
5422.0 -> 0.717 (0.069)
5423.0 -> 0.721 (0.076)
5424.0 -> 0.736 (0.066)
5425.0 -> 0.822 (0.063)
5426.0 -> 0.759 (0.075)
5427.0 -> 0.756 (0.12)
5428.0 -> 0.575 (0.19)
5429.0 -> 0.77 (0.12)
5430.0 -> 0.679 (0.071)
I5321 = 0.07 mag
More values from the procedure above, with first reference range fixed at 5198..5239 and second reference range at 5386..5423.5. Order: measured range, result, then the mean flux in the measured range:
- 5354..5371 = -0.24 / 0.941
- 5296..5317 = -0.09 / 0.801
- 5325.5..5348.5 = -0.07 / 0.797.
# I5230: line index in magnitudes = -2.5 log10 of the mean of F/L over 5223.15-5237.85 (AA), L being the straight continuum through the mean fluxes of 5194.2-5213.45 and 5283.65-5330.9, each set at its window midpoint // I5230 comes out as 0.03 mag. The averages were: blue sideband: 0.689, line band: 0.694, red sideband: 0.786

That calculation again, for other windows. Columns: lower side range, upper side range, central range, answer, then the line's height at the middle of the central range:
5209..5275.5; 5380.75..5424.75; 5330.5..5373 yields -0.151 mag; 0.759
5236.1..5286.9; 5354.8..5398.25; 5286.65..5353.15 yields -0.003 mag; 0.793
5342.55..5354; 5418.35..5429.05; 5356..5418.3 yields -0.041 mag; 0.784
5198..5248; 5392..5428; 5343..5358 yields -0.177 mag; 0.751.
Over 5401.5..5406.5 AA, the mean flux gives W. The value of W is 0.89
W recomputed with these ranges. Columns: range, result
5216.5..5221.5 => 0.714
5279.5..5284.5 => 0.77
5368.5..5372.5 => 0.93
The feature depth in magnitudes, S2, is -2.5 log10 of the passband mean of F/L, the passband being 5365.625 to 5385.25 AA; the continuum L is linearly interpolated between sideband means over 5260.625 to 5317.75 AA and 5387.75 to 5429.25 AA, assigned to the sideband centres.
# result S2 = -0.10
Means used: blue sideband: 0.796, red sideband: 0.77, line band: 0.853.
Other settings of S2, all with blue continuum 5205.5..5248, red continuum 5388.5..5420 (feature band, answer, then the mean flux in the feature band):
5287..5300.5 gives -0.15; 0.848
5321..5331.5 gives -0.01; 0.761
